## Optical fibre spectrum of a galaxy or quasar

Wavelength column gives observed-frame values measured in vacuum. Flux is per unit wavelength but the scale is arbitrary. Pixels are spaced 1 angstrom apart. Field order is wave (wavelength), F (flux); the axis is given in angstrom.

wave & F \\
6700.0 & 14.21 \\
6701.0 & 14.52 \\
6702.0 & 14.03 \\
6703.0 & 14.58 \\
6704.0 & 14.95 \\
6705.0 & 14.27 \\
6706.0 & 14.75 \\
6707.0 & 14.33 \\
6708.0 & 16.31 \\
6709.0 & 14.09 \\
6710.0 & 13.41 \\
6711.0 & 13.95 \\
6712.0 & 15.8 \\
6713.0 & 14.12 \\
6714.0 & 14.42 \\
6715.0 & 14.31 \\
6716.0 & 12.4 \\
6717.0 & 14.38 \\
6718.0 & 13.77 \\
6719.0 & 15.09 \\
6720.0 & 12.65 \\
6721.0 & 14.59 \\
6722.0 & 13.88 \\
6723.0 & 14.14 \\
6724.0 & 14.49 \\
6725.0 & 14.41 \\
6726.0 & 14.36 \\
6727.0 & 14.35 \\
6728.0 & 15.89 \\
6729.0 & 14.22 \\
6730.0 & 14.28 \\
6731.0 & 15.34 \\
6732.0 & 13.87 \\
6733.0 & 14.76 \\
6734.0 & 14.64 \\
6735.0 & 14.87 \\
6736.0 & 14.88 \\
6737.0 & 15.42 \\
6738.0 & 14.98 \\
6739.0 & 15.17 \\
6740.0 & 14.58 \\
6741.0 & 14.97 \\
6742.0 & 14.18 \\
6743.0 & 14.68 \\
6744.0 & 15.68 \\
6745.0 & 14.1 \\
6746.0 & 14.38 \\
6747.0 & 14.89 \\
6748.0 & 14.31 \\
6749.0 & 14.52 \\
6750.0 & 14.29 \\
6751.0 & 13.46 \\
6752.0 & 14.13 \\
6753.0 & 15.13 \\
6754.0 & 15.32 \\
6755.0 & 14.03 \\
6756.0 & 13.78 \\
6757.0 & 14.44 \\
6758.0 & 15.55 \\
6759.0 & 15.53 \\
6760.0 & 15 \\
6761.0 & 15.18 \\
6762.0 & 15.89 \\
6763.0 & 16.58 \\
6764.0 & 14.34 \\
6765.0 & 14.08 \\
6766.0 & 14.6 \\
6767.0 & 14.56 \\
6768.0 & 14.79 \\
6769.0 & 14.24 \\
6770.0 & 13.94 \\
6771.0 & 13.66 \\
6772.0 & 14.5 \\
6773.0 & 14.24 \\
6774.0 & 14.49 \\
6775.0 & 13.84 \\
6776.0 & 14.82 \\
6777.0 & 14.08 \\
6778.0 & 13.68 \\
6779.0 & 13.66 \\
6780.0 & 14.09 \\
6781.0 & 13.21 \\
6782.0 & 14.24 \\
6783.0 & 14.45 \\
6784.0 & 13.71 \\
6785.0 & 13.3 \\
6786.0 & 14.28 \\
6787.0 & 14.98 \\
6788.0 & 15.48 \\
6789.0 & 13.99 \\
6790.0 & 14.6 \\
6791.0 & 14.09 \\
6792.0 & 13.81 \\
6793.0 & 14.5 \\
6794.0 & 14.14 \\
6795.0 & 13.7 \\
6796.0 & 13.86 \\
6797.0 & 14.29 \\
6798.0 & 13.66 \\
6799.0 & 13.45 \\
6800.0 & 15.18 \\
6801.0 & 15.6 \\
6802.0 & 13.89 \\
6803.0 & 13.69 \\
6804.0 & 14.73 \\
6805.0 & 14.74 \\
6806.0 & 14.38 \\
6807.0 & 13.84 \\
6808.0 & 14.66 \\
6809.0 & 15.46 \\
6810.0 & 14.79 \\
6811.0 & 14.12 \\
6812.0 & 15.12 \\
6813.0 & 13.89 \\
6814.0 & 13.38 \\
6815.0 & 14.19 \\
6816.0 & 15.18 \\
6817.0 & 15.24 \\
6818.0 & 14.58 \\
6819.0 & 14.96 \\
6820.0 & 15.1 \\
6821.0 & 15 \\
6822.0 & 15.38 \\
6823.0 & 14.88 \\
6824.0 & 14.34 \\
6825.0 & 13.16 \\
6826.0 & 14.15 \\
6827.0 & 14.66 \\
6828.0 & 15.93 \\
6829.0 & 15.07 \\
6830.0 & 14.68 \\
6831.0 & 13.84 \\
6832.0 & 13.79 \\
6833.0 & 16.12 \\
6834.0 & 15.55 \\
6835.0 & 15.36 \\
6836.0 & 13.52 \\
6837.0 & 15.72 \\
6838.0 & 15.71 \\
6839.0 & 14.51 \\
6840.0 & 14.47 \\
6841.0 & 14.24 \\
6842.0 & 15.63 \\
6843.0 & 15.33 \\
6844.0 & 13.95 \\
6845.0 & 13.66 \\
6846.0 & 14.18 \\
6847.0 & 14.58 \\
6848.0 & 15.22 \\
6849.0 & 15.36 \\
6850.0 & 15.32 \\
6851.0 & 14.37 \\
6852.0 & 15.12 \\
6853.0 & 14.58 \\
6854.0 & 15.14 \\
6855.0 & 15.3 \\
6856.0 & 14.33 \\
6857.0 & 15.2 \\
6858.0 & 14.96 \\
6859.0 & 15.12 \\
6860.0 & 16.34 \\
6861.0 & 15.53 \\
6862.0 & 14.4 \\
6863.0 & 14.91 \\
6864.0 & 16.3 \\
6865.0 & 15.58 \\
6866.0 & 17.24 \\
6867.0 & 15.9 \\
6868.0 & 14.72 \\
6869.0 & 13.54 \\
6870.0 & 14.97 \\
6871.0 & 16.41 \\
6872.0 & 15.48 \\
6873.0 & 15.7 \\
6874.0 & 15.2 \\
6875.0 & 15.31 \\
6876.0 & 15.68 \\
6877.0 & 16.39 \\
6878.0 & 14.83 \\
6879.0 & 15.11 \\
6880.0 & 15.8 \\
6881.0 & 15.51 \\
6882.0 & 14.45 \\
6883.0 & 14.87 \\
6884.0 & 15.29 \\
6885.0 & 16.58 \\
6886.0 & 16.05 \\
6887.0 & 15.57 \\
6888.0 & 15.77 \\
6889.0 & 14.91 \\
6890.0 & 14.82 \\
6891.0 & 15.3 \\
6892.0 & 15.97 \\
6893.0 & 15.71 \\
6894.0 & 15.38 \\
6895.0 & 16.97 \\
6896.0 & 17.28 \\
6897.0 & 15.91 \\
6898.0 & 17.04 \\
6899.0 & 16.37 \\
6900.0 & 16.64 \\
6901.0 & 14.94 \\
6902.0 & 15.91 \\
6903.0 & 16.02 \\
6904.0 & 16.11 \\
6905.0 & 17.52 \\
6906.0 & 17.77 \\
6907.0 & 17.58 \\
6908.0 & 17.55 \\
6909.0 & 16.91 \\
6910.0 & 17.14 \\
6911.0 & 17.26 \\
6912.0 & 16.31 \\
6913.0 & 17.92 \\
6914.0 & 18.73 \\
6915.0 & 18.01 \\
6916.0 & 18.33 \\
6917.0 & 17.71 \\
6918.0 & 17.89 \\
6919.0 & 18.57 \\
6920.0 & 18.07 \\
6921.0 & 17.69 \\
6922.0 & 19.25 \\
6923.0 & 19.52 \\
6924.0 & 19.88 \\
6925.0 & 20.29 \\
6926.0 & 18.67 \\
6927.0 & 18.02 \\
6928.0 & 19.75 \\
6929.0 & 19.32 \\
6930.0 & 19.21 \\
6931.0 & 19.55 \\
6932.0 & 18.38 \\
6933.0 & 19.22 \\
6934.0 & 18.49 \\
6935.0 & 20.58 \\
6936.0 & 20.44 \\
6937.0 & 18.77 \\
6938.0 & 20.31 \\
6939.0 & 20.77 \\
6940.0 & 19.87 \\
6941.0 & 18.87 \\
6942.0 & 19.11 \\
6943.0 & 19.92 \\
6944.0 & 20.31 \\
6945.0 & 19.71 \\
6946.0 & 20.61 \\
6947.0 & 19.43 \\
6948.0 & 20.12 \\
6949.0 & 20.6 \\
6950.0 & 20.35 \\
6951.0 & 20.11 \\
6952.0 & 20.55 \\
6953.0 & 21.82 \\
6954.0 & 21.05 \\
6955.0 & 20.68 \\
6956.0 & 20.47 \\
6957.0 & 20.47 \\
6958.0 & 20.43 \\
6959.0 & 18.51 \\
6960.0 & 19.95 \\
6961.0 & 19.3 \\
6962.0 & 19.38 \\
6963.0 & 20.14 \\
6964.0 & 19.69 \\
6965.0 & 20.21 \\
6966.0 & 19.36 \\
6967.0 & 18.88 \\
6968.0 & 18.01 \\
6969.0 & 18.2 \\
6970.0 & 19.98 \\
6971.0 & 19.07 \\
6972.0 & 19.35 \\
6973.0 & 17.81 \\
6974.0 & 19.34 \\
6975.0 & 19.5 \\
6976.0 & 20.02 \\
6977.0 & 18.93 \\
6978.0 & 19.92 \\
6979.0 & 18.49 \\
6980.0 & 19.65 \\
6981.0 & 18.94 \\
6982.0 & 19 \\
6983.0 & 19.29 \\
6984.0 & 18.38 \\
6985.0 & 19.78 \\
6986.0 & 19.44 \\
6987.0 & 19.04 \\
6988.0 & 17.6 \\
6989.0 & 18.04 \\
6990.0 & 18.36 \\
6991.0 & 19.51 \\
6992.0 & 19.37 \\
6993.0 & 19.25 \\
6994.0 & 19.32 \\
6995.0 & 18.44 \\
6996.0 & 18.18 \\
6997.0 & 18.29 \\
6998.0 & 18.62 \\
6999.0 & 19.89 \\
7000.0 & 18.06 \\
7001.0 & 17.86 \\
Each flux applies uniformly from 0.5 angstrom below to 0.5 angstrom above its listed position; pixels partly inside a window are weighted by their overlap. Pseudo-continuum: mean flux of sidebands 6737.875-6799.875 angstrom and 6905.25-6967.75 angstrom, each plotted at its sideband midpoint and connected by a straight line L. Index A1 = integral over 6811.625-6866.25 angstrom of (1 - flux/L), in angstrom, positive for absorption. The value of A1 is 5.1 angstrom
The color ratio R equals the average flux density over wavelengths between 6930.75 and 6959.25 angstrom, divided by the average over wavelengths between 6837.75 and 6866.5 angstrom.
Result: 1.33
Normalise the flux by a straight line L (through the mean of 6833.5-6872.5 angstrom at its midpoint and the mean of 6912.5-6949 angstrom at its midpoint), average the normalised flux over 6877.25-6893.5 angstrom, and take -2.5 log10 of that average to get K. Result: 0.093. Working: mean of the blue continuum 15.1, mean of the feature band 15.4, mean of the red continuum 19.2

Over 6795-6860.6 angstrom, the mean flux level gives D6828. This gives 14.7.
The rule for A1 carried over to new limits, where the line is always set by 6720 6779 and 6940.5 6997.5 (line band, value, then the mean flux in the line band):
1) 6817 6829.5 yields 1.1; 14.8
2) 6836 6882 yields 5.0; 15.1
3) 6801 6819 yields 1.6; 14.5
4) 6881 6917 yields 3.0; 16.4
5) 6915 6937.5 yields -0.6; 19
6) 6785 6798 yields 1.1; 14.2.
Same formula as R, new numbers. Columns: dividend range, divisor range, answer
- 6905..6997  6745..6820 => 1.33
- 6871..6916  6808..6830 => 1.10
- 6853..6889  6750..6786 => 1.07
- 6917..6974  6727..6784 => 1.34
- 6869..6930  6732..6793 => 1.15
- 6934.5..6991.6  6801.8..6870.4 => 1.32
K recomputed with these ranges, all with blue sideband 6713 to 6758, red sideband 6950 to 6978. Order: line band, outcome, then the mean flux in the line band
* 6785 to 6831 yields 0.12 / 14.5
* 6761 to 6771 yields 0.03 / 14.7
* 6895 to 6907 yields 0.11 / 16.6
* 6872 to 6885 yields 0.15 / 15.4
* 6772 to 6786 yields 0.11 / 14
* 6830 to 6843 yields 0.13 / 14.9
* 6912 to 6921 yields 0.03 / 18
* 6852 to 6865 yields 0.14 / 15.2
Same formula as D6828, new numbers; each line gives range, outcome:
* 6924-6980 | 19.6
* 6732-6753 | 14.6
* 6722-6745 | 14.7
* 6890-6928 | 17.4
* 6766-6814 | 14.3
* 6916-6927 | 18.7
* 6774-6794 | 14.2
